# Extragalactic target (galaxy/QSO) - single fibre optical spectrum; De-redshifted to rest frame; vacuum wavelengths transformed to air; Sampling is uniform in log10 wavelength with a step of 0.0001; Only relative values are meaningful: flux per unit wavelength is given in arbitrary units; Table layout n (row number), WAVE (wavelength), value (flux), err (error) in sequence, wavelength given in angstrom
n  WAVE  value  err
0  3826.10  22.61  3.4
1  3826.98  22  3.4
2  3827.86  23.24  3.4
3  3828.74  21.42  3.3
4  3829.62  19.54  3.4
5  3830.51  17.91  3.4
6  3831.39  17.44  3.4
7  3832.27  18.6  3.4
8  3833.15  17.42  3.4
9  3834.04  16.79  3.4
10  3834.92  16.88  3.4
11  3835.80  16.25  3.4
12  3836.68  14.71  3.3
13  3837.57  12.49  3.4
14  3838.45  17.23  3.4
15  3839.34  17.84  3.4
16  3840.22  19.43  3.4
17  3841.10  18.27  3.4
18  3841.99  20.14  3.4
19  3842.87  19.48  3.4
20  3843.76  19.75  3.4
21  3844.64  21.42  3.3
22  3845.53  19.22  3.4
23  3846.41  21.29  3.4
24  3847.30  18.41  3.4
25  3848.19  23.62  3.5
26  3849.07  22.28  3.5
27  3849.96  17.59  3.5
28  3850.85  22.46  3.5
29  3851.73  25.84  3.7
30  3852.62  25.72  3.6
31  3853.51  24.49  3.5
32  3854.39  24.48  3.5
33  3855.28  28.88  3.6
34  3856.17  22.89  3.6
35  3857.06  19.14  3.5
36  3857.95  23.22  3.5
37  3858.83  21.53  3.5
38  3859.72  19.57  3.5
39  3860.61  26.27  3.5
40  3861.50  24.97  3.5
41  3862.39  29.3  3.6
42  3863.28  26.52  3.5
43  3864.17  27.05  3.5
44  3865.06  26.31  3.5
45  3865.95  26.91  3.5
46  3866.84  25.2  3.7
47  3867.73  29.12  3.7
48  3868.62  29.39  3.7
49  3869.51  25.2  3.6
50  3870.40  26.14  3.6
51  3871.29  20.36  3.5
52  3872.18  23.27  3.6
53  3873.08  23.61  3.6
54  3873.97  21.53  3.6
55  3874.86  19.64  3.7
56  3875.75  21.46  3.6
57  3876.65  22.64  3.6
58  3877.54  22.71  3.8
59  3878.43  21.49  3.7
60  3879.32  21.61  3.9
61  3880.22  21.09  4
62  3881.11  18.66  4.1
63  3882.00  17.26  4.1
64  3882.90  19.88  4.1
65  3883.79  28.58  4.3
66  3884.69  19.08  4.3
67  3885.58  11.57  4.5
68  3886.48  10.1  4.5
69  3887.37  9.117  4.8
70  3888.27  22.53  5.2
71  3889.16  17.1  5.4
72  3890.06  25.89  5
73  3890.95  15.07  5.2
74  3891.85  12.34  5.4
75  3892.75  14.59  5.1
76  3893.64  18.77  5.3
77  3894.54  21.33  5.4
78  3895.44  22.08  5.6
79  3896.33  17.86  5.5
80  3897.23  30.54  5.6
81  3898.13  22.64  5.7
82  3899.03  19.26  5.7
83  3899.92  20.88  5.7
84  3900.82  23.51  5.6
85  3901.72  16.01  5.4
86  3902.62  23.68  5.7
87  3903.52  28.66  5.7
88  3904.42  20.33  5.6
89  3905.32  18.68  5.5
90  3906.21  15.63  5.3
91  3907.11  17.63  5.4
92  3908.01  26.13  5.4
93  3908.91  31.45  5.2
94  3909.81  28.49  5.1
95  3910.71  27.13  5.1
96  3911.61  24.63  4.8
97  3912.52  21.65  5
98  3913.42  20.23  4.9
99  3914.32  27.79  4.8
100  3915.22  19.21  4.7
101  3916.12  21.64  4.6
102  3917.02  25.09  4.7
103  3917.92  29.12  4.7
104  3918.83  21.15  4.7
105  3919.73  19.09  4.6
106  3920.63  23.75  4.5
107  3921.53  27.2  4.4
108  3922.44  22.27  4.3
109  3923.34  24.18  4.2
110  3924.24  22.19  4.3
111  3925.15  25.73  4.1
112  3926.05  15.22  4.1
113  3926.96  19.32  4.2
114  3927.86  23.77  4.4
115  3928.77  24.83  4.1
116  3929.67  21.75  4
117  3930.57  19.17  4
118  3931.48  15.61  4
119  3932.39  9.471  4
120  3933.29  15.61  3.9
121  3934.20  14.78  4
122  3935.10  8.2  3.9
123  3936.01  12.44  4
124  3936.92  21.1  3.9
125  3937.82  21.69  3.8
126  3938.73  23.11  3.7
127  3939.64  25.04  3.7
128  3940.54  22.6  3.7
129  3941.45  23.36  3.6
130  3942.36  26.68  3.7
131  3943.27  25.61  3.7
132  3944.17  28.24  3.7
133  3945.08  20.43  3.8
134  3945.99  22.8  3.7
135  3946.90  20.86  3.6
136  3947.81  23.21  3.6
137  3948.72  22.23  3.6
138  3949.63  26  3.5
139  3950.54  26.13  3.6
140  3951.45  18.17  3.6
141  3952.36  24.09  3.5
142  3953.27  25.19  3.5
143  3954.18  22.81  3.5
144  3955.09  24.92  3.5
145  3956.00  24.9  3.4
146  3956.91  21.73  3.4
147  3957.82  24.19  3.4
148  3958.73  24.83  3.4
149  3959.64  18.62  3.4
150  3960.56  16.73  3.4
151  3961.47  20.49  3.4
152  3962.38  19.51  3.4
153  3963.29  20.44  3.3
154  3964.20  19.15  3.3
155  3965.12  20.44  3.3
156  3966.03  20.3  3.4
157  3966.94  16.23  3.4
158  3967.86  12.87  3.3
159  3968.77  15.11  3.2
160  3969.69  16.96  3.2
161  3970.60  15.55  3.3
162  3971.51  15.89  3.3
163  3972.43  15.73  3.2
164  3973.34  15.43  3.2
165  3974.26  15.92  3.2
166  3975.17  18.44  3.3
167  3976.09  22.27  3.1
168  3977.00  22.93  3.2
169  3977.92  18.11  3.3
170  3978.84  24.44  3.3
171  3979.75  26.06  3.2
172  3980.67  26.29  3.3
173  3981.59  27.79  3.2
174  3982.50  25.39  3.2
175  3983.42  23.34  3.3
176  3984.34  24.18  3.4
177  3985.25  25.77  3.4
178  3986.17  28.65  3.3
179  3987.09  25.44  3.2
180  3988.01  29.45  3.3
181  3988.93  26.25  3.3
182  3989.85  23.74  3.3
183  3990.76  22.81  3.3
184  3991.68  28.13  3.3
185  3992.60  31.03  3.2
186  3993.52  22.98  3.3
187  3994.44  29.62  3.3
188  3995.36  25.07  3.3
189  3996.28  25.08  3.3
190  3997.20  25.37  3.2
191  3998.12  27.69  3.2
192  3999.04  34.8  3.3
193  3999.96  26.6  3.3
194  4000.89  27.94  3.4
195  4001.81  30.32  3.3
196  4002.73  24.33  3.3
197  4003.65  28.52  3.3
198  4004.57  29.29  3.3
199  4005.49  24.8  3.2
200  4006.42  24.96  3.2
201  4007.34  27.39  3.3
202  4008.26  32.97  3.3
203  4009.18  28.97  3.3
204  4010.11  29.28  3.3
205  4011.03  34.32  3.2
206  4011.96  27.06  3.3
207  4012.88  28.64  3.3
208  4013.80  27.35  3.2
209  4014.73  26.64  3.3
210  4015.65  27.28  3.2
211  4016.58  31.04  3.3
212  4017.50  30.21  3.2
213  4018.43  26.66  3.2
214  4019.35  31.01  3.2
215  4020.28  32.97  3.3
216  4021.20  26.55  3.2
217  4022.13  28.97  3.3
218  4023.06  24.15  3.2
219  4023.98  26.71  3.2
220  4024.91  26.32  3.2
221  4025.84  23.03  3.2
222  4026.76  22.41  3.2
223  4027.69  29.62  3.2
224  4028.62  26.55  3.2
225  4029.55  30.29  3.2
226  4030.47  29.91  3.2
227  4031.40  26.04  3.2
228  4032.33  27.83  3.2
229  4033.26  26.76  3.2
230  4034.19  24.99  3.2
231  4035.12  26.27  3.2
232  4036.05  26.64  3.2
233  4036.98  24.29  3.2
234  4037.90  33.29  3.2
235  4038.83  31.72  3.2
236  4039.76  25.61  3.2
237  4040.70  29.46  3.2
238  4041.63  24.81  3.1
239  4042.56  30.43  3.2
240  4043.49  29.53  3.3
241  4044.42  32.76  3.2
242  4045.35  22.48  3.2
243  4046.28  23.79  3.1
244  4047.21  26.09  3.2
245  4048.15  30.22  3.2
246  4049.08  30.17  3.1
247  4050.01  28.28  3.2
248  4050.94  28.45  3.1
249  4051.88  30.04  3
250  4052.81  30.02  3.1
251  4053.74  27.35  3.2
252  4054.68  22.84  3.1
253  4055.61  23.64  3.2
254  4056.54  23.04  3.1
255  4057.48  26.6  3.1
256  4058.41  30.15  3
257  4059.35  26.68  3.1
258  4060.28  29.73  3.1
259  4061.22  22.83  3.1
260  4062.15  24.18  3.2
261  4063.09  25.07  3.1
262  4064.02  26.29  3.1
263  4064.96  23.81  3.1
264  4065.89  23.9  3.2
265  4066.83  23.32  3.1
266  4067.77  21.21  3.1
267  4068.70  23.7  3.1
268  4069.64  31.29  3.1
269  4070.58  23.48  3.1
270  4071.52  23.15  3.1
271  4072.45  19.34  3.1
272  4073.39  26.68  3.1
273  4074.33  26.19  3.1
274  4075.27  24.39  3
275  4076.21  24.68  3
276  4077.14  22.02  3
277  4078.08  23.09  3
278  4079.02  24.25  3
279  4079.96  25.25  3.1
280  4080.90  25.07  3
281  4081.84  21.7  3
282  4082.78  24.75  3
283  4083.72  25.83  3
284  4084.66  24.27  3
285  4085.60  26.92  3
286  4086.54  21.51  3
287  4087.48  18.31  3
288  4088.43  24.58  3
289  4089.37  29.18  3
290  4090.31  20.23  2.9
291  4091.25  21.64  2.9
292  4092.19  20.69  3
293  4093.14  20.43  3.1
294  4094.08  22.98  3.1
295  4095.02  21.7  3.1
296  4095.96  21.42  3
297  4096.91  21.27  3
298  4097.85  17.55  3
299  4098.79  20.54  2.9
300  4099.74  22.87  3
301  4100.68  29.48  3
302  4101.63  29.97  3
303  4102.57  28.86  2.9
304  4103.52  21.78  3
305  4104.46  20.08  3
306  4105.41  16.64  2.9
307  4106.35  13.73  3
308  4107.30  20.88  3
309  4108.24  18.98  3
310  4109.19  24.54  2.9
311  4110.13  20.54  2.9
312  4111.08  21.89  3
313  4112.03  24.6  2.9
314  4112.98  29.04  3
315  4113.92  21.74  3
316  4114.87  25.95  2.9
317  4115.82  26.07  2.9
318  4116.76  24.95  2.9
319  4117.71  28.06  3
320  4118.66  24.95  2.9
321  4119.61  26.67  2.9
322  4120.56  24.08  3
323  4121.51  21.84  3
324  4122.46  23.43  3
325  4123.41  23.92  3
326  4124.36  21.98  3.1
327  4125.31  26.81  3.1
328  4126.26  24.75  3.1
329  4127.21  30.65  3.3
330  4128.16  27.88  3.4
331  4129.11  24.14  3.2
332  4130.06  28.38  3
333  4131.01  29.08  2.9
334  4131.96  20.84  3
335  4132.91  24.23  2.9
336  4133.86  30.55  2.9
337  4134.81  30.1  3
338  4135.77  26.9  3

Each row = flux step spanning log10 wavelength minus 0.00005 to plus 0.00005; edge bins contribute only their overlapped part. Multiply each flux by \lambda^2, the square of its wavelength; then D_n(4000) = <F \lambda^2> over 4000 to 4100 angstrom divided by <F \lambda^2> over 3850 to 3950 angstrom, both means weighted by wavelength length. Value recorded 1.28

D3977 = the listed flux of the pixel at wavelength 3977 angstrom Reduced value 22.93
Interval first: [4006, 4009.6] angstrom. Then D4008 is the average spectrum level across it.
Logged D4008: 28.7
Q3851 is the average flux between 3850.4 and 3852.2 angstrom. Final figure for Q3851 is 24.2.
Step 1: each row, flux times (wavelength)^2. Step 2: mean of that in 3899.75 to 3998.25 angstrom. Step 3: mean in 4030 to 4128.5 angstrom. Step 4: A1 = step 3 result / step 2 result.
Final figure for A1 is 1.20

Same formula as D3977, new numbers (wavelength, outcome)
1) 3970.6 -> 15.55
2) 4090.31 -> 20.23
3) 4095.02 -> 21.7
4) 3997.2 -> 25.37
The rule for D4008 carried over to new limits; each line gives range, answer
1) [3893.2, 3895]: 20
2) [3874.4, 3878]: 21.6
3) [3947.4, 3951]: 24.4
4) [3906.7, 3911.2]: 26.2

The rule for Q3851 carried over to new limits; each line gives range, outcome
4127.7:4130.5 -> 26.8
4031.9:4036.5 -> 26.5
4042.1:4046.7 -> 27.9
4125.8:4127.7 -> 27.7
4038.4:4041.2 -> 28.7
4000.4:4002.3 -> 28.9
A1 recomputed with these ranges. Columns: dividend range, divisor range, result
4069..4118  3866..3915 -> 1.20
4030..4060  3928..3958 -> 1.35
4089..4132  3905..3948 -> 1.19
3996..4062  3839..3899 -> 1.39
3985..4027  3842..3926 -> 1.32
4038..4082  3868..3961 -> 1.30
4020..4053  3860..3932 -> 1.34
